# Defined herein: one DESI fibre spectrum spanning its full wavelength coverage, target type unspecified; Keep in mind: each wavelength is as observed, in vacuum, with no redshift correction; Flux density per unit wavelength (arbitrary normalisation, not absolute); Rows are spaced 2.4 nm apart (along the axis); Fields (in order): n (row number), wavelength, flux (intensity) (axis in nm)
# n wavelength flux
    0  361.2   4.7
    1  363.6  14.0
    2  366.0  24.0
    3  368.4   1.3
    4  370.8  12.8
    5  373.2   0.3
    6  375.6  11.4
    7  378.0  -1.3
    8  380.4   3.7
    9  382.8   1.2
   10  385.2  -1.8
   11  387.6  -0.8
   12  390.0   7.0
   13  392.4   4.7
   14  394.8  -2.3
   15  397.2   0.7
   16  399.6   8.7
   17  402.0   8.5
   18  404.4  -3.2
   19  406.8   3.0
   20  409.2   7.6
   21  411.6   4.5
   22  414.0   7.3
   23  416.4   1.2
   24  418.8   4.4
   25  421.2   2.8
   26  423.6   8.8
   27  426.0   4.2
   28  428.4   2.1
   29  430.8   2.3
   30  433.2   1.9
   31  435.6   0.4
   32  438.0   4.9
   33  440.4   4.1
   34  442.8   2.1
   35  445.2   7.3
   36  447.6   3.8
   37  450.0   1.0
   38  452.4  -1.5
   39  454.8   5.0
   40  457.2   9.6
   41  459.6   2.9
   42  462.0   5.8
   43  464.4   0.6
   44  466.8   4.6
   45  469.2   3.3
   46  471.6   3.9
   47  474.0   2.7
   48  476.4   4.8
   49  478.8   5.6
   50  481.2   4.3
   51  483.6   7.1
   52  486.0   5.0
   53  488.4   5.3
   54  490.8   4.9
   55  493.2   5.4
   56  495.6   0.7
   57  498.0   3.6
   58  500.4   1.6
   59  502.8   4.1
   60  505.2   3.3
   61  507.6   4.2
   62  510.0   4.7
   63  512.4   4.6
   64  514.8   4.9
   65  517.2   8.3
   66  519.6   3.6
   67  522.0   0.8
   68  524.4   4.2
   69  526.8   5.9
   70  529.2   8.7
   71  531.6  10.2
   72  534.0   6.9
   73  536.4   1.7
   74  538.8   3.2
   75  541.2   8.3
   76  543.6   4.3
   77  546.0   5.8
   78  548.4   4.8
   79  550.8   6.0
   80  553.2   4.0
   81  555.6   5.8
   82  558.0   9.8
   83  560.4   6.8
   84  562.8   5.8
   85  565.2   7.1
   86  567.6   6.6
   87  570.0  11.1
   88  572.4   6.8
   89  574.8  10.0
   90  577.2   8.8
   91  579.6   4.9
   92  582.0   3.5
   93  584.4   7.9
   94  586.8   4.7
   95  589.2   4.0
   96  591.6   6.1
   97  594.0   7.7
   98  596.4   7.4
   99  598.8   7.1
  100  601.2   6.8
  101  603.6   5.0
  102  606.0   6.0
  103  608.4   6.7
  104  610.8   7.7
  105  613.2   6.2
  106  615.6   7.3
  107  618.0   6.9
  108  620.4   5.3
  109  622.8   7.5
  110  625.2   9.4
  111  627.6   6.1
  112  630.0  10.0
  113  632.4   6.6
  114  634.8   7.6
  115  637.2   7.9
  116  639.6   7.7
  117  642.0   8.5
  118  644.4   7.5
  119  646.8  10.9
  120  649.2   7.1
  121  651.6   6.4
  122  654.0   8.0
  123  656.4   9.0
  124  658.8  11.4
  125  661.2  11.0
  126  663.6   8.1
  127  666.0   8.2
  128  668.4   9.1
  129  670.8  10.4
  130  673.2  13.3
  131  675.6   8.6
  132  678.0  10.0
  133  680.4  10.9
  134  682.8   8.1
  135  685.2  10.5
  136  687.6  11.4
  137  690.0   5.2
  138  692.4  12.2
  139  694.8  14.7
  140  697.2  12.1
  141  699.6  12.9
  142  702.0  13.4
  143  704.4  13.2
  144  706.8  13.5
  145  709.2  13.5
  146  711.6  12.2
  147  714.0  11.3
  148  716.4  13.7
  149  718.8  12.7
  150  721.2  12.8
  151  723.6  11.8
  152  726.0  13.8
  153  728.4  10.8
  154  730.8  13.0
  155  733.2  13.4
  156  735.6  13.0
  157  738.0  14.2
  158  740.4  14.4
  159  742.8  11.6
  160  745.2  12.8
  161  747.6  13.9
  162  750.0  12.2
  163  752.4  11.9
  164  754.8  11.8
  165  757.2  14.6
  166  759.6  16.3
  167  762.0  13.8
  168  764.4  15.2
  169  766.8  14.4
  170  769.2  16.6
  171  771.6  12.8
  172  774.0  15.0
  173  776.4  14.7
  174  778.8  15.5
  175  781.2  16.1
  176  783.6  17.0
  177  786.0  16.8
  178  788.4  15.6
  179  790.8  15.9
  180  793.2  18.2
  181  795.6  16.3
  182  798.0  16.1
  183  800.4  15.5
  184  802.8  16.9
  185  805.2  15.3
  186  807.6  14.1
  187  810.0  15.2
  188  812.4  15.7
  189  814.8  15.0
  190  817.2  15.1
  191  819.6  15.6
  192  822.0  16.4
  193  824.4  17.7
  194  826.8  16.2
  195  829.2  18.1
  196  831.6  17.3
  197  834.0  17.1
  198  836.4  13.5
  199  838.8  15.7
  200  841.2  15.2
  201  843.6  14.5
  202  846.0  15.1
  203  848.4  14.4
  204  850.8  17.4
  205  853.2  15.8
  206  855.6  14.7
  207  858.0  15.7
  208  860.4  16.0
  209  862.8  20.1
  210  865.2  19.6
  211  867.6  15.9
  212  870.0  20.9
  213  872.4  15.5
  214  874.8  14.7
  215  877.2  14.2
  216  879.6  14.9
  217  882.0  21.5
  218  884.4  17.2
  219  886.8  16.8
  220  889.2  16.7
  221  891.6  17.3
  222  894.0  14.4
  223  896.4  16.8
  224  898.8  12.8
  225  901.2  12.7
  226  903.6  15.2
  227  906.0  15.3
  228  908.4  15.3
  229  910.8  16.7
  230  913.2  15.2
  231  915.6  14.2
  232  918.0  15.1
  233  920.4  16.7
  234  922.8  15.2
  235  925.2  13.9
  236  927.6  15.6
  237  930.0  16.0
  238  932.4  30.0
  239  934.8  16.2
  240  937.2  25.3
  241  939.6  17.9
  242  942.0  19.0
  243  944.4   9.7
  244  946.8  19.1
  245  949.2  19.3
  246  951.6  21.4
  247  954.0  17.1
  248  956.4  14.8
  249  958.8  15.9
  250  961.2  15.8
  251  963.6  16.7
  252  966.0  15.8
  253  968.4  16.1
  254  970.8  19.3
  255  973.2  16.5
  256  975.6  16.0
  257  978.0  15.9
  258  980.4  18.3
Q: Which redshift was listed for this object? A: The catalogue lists 0.74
